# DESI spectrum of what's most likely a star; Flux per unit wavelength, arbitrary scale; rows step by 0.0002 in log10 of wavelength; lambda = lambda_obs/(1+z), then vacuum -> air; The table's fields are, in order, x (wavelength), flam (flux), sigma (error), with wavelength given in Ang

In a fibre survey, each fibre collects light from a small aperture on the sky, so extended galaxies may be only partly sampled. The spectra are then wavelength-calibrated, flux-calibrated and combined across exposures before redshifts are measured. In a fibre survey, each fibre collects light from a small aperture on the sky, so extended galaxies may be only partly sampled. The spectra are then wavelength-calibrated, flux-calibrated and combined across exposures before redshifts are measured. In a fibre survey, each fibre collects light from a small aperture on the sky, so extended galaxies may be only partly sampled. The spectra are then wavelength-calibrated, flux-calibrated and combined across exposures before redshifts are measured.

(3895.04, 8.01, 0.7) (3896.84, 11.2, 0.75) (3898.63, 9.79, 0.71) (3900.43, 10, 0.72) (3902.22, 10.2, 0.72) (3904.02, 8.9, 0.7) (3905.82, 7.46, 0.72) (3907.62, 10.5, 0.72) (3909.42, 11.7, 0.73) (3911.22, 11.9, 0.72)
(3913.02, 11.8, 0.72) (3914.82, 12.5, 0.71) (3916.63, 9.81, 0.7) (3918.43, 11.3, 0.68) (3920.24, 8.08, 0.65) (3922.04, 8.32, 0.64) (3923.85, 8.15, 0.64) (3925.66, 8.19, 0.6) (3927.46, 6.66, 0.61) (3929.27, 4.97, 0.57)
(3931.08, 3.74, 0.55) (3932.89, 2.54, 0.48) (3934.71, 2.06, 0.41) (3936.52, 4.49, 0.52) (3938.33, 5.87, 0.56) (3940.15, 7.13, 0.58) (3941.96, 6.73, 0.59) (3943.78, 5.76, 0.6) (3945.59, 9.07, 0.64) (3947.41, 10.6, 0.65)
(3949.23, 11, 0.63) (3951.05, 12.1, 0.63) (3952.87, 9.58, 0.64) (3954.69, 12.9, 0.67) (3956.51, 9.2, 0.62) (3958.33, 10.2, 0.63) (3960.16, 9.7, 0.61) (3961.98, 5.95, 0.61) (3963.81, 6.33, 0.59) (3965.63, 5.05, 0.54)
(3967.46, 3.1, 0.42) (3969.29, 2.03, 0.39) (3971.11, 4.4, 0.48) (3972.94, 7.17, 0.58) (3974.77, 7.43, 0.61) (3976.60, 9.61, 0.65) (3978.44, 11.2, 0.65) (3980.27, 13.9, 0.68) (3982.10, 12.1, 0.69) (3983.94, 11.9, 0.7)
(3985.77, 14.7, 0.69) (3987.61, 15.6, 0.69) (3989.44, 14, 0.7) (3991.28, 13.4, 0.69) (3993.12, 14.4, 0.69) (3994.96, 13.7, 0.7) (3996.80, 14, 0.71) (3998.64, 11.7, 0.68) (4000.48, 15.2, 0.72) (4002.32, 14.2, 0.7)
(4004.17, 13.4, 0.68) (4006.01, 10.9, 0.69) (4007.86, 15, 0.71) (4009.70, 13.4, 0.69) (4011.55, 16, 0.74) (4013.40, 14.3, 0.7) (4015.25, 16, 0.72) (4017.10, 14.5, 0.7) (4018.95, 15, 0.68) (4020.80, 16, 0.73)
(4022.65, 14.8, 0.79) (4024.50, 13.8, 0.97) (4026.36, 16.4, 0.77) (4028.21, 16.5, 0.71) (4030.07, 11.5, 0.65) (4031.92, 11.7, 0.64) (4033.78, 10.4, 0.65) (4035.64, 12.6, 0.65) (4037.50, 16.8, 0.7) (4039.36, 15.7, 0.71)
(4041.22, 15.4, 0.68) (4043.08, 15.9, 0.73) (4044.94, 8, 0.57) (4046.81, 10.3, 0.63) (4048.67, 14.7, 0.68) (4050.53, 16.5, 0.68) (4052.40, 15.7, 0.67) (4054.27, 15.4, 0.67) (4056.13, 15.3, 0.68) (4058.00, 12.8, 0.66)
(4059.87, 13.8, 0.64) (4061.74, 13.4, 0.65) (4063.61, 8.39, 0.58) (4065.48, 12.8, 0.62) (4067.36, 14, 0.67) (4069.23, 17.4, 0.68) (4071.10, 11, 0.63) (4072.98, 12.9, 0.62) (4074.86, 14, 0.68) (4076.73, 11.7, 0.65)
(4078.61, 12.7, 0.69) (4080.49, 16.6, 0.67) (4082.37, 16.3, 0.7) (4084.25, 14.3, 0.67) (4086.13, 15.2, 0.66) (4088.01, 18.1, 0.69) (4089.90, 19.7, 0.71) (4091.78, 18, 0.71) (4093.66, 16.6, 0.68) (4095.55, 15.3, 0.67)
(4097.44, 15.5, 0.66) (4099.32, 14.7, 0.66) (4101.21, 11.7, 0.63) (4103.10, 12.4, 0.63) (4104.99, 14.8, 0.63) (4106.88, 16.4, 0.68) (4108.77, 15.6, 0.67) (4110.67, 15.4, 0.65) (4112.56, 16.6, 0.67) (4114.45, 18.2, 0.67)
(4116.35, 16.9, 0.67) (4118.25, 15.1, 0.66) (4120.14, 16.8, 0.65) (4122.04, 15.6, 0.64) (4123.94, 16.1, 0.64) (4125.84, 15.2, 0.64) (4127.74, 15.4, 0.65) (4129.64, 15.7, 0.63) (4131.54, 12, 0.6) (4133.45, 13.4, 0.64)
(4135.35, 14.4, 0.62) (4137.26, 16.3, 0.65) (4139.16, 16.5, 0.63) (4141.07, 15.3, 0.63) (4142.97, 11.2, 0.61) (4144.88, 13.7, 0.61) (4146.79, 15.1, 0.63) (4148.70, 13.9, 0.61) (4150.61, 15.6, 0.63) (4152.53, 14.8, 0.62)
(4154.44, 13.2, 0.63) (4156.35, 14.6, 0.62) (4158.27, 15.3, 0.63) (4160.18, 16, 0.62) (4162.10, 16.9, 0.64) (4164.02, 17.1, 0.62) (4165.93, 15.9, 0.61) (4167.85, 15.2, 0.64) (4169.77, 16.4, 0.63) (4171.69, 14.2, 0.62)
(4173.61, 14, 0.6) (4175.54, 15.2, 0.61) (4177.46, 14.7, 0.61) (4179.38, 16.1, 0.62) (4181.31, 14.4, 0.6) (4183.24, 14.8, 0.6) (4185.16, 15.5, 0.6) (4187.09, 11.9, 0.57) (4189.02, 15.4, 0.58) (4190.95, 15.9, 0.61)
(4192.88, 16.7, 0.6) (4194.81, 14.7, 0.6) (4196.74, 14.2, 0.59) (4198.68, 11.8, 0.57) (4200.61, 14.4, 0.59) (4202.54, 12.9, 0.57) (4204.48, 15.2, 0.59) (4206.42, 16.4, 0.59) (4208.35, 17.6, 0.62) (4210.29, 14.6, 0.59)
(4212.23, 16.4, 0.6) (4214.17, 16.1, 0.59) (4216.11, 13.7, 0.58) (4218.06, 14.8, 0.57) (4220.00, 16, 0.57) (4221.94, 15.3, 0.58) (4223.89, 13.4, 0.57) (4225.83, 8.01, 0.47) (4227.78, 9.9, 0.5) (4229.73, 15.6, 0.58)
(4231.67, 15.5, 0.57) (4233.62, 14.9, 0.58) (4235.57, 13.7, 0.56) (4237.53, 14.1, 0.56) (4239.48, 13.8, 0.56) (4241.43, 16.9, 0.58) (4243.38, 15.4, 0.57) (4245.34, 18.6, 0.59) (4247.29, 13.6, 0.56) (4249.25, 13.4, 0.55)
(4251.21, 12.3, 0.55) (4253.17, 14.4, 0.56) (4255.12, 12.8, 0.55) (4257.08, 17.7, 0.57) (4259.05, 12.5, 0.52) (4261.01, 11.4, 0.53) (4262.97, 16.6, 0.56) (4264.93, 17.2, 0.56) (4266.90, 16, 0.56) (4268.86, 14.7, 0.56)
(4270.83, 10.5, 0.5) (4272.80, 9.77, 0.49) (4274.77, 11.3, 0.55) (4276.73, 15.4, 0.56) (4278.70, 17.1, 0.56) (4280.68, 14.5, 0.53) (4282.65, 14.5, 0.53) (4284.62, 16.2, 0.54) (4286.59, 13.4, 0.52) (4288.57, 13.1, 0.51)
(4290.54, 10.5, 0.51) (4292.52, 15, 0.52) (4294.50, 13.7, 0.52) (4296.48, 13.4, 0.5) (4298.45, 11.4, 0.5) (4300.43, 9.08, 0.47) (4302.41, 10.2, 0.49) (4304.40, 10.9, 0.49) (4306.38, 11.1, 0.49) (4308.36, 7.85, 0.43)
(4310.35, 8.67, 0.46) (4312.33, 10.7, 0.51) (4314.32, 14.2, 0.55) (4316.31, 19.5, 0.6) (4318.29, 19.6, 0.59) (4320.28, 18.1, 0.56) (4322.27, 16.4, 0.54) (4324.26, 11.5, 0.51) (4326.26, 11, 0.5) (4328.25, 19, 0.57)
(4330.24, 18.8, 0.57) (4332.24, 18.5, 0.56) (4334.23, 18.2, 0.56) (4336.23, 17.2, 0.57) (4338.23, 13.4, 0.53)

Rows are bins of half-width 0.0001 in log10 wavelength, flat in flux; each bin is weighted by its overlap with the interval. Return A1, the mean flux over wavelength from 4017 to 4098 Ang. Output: 14.4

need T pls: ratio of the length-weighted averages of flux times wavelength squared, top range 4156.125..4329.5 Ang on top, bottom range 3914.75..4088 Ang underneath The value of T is 1.38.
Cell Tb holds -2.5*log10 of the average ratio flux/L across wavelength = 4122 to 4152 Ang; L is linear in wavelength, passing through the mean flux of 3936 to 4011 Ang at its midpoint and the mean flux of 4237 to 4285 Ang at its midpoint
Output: -0.16 mag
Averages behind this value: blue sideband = 10.3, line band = 14.7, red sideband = 14.4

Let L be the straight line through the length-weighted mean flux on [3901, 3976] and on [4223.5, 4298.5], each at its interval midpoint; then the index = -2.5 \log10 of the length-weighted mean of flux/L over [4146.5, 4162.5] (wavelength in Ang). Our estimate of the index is -0.24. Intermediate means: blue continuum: 7.93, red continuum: 13.9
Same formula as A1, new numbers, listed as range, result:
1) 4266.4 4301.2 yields 13.3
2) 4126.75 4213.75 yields 14.9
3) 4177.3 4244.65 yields 14.6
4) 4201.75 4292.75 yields 14.3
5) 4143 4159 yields 14.3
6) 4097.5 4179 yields 15.1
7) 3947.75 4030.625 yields 11.9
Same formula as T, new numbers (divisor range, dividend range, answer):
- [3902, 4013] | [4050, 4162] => 1.64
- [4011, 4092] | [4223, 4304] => 1.06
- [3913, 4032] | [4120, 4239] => 1.55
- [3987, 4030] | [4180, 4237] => 1.11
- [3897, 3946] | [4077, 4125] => 2.13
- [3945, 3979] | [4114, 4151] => 2.00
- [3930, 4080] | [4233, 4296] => 1.38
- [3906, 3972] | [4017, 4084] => 1.87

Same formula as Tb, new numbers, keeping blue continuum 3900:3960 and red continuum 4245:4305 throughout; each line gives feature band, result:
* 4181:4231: -0.154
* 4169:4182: -0.231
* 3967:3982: 0.193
